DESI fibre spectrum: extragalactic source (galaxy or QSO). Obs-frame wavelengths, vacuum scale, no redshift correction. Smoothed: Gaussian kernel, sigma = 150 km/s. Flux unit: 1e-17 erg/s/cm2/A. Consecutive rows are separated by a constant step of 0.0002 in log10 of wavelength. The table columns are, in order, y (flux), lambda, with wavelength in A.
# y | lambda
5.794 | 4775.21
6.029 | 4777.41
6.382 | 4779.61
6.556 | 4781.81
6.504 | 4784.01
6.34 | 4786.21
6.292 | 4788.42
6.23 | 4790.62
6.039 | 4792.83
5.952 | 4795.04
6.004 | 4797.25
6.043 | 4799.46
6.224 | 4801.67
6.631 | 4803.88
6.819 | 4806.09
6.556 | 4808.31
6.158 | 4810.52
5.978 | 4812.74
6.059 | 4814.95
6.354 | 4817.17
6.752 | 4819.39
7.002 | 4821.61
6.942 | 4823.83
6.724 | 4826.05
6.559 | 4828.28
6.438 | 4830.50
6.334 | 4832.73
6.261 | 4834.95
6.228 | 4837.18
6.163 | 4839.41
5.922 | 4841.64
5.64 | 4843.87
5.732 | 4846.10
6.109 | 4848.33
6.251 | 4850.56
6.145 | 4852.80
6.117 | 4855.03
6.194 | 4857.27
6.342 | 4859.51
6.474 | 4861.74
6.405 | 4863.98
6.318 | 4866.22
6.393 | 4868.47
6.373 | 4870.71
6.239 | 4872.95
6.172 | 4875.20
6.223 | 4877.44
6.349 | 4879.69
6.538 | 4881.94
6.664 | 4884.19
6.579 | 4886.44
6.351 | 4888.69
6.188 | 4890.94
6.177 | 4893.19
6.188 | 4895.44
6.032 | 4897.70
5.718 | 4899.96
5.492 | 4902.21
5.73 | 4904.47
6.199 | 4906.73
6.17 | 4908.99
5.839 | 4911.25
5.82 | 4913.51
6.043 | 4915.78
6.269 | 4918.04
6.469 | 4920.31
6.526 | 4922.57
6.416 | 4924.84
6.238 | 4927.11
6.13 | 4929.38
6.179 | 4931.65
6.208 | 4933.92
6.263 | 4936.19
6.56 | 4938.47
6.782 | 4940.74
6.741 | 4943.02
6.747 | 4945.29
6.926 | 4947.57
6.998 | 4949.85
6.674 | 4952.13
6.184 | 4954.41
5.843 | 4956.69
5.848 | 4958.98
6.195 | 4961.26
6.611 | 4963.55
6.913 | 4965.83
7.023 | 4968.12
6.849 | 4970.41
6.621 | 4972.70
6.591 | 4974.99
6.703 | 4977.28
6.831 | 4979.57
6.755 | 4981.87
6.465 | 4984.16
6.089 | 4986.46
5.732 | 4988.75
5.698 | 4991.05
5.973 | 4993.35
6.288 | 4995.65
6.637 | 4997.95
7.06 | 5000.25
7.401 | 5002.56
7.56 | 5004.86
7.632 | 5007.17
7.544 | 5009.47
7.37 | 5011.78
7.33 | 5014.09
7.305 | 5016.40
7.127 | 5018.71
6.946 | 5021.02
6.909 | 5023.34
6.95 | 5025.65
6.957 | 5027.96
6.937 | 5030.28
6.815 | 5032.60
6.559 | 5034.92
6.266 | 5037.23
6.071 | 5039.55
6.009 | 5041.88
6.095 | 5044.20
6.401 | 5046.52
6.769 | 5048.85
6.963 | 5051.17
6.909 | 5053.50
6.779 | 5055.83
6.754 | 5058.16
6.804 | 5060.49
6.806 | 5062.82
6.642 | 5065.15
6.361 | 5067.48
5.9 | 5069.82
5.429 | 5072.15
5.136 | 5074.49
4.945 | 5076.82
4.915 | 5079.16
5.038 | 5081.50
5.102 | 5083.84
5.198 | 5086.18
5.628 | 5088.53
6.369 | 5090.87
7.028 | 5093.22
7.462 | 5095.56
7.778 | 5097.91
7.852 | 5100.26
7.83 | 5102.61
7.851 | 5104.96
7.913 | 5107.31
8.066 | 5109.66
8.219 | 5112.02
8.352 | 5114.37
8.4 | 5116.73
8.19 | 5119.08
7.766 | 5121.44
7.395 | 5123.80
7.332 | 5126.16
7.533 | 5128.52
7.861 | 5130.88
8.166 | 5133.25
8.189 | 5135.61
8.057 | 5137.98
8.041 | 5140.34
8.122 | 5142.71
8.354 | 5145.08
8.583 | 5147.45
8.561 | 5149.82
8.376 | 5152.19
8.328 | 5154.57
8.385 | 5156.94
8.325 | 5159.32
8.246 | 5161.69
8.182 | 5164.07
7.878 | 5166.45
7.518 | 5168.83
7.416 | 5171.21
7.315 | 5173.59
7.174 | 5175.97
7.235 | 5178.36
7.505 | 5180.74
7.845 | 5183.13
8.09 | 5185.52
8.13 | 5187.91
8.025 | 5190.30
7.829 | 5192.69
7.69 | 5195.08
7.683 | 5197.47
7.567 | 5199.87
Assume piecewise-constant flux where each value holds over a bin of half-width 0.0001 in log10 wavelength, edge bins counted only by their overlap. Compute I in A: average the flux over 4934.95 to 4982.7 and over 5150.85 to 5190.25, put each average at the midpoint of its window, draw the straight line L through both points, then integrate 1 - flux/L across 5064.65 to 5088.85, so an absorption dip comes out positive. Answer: 6.2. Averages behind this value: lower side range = 6.6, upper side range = 7.88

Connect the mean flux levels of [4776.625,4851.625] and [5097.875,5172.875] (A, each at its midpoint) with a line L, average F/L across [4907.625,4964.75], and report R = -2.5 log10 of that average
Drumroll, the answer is 0.10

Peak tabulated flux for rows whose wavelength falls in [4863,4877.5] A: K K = 6.405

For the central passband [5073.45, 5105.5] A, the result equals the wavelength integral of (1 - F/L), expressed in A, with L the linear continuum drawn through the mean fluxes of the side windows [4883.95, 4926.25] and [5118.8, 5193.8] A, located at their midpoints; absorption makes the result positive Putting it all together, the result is 5.13 A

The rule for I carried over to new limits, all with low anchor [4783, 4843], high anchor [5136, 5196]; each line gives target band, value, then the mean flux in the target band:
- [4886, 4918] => 3.4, 6.03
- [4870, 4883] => 0.6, 6.31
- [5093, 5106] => 0.0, 7.68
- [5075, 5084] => 3.1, 5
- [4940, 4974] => 2.0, 6.59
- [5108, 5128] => -0.5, 7.95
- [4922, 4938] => 1.4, 6.28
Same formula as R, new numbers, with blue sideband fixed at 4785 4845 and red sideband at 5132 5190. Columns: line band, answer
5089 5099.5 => 0.09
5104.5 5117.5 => -0.05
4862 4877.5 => 0.05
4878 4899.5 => 0.06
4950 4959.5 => 0.12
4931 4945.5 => 0.07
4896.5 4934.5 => 0.12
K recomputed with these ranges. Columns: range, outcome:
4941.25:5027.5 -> 7.632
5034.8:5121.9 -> 8.4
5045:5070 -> 6.963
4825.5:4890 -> 6.724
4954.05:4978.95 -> 7.023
